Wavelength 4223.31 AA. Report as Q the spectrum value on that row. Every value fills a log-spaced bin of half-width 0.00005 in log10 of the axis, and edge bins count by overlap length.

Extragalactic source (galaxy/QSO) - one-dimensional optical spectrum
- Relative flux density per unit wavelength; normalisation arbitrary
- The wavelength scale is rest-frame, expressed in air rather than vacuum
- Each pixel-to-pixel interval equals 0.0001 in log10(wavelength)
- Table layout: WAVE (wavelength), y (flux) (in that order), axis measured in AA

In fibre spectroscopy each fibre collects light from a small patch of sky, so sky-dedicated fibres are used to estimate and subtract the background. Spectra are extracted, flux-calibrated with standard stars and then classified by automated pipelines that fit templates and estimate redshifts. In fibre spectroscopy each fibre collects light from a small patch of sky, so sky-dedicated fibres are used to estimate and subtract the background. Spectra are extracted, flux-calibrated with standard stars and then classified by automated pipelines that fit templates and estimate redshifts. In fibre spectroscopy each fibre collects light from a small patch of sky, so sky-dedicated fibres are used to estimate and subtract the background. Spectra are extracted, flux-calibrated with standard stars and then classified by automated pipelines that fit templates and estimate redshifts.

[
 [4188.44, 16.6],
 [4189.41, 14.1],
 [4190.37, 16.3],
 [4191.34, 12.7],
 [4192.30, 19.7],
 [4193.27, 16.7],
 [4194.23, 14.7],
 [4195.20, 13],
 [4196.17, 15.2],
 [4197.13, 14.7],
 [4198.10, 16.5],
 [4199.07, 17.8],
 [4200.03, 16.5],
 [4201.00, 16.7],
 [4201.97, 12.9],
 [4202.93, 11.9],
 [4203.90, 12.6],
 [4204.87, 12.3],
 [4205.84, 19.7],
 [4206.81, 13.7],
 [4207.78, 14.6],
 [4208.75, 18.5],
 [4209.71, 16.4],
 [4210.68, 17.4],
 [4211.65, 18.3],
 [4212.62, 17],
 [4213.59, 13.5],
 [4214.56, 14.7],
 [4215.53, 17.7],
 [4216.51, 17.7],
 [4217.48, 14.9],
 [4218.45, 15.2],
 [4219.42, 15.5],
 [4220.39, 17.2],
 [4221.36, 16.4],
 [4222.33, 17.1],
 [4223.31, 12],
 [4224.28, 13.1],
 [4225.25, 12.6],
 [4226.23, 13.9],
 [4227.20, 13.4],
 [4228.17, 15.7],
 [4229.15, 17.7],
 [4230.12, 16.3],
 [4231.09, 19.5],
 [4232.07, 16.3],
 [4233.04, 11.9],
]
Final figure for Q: 12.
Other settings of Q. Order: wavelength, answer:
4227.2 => 13.4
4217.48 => 14.9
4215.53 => 17.7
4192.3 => 19.7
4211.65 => 18.3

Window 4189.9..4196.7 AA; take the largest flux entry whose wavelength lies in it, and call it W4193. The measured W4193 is 19.7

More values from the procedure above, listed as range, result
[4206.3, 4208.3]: 14.6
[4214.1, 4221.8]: 17.7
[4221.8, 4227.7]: 17.1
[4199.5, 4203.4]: 16.7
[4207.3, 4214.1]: 18.5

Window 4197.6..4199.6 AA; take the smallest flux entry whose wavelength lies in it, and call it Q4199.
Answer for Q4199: 16.5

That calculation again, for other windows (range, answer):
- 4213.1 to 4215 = 13.5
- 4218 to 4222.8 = 15.2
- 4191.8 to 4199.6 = 13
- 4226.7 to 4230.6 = 13.4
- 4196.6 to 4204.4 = 11.9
